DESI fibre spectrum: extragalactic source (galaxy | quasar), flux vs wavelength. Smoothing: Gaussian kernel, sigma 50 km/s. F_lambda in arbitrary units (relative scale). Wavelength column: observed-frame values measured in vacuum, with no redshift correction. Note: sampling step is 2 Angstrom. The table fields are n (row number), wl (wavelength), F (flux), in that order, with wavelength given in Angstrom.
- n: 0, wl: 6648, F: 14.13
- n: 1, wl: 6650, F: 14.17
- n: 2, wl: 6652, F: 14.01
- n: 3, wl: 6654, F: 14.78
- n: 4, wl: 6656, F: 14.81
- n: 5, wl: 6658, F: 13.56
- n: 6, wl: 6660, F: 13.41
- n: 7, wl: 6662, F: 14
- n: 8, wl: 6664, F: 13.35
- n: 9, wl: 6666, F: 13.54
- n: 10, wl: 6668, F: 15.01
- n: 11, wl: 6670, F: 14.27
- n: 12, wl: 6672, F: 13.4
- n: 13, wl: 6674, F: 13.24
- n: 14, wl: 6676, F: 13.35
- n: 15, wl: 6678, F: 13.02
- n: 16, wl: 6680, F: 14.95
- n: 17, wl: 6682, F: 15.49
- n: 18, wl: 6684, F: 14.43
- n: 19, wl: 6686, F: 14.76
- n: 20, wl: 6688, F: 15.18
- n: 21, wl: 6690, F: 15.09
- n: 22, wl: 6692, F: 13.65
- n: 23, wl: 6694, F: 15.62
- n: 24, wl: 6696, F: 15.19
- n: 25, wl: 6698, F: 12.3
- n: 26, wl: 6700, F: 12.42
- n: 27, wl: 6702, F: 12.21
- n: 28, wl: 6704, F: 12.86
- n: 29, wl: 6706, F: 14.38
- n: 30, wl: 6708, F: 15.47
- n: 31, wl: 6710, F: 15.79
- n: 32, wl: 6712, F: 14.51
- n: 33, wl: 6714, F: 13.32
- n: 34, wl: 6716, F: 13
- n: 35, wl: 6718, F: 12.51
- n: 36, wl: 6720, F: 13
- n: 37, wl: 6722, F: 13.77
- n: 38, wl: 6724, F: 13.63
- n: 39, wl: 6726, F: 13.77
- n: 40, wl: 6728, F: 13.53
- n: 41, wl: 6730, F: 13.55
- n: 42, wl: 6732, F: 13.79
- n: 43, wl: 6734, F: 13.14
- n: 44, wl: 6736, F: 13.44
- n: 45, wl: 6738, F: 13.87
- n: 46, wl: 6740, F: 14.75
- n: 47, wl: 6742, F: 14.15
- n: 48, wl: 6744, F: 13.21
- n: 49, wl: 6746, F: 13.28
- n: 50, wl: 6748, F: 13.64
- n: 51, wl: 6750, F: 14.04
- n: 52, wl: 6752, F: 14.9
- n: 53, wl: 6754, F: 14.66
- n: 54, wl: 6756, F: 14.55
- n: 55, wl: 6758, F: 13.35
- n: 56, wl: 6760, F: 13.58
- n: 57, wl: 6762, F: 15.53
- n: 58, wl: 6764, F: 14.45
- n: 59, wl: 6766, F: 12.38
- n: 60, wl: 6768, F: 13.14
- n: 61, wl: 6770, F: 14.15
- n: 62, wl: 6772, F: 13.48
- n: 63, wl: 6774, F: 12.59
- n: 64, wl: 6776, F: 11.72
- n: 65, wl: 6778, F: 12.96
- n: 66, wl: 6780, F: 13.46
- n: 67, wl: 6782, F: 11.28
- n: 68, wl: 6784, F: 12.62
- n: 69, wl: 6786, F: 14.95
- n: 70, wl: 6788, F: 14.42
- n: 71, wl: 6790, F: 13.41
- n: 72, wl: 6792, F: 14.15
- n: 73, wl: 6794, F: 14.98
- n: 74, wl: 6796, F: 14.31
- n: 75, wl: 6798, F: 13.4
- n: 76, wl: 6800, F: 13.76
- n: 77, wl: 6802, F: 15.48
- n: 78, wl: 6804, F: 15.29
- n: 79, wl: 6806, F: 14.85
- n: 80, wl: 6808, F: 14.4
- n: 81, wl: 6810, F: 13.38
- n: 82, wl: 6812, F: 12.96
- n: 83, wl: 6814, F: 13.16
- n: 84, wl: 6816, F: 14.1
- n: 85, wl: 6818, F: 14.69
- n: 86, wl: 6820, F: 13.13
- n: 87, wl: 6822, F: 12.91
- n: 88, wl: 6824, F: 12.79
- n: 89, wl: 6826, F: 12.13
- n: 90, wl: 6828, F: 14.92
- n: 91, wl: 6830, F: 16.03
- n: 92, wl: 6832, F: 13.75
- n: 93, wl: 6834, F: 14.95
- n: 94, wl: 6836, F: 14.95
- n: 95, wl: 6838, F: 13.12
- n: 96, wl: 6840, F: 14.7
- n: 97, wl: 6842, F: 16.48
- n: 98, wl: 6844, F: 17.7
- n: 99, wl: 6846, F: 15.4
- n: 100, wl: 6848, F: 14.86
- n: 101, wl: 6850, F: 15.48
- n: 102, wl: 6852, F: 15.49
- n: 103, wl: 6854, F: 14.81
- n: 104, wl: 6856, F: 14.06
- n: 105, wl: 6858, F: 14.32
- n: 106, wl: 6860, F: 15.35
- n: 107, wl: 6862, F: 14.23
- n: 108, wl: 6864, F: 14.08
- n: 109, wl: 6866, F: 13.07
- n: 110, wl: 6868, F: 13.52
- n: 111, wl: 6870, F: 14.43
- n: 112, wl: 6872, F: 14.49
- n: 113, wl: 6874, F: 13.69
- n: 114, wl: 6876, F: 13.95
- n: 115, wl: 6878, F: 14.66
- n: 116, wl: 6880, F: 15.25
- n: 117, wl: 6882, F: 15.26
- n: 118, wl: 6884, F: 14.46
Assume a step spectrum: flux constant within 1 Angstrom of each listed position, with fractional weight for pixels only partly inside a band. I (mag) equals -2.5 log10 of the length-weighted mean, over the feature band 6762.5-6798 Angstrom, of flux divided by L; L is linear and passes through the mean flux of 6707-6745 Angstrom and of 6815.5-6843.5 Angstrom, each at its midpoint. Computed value 0.05 mag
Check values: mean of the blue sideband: 13.8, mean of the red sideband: 14.3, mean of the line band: 13.5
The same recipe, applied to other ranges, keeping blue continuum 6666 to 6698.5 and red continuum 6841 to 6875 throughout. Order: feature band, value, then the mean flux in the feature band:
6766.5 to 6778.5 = 0.125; 13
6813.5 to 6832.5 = 0.070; 13.8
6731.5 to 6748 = 0.060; 13.7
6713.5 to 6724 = 0.099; 13.2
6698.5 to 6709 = 0.075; 13.4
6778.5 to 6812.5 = 0.051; 13.9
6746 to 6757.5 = 0.021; 14.2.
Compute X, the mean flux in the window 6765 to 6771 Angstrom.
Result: 13.2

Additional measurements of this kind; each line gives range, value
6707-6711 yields 15.6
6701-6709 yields 13.7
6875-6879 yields 14.3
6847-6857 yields 14.9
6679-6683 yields 15.2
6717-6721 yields 12.8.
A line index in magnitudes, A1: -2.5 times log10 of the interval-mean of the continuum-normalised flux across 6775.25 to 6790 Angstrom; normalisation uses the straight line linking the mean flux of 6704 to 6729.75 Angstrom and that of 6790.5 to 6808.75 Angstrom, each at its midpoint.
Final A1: 0.10 mag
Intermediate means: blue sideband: 13.8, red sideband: 14.5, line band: 13.1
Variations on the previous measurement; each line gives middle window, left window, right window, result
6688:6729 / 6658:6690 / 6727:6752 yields 0.007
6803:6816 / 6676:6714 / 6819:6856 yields 0.041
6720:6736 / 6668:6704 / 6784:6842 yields 0.040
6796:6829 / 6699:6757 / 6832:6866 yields 0.054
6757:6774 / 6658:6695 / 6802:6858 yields 0.052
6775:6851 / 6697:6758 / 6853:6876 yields -0.010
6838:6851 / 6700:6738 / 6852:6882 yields -0.097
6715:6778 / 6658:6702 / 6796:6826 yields 0.024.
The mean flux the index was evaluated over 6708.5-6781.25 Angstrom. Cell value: 13.7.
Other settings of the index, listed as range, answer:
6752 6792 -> 13.6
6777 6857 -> 14.2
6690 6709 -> 13.9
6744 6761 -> 14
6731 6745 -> 13.8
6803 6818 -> 14.1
